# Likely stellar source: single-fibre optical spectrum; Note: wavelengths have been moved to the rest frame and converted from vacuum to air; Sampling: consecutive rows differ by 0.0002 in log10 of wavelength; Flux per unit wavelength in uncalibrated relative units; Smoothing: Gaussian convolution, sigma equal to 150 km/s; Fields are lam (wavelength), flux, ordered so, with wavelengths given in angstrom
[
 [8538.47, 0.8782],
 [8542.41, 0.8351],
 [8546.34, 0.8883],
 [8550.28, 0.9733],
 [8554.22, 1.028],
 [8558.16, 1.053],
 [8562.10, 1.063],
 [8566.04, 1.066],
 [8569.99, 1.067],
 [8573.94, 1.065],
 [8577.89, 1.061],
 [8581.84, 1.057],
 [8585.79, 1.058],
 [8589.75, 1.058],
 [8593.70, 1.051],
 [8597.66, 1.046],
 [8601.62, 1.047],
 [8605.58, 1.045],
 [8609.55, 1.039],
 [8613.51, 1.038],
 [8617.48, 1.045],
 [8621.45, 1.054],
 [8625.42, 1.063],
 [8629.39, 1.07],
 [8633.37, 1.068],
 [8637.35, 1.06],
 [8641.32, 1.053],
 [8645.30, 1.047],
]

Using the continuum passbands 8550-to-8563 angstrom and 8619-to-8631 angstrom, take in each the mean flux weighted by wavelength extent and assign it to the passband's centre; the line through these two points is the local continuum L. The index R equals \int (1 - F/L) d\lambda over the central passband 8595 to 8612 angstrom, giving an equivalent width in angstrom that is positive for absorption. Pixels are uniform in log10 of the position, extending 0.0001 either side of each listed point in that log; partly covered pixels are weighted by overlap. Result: 0.1 angstrom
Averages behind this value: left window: 1.03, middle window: 1.04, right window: 1.06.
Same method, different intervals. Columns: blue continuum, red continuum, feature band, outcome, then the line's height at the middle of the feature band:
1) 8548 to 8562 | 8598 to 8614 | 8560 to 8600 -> -1.1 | 1.03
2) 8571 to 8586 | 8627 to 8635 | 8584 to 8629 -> 0.6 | 1.06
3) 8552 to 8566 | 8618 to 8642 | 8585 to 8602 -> 0.0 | 1.06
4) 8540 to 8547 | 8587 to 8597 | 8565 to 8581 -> -1.4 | 0.977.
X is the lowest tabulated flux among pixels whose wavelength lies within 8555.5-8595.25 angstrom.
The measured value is 1.051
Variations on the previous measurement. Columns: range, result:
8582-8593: 1.058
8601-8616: 1.038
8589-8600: 1.046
